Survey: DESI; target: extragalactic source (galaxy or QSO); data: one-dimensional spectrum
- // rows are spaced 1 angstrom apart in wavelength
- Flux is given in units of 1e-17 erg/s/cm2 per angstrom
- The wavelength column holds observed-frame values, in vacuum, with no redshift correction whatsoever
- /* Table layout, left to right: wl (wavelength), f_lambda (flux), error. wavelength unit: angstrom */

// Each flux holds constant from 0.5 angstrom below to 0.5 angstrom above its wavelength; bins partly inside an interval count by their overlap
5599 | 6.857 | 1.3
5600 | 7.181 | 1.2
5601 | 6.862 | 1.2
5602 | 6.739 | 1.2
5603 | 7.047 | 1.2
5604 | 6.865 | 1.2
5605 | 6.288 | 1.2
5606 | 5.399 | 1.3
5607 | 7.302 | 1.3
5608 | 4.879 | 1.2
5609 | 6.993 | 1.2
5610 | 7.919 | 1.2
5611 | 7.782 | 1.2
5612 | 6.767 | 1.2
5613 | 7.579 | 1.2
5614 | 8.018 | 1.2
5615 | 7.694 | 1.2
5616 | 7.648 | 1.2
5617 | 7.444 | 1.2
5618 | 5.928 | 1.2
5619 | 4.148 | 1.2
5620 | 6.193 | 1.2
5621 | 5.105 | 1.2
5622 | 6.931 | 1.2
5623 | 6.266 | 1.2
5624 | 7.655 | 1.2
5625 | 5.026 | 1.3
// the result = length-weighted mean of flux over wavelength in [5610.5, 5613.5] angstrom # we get 7.38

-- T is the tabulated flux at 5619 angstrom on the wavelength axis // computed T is 4.148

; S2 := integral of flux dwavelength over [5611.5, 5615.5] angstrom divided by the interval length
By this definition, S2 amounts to 7.51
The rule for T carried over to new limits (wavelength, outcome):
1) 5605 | 6.288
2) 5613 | 7.579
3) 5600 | 7.181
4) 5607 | 7.302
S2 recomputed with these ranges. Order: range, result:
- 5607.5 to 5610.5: 6.6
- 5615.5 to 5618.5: 7.01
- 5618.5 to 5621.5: 5.15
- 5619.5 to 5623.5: 6.12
